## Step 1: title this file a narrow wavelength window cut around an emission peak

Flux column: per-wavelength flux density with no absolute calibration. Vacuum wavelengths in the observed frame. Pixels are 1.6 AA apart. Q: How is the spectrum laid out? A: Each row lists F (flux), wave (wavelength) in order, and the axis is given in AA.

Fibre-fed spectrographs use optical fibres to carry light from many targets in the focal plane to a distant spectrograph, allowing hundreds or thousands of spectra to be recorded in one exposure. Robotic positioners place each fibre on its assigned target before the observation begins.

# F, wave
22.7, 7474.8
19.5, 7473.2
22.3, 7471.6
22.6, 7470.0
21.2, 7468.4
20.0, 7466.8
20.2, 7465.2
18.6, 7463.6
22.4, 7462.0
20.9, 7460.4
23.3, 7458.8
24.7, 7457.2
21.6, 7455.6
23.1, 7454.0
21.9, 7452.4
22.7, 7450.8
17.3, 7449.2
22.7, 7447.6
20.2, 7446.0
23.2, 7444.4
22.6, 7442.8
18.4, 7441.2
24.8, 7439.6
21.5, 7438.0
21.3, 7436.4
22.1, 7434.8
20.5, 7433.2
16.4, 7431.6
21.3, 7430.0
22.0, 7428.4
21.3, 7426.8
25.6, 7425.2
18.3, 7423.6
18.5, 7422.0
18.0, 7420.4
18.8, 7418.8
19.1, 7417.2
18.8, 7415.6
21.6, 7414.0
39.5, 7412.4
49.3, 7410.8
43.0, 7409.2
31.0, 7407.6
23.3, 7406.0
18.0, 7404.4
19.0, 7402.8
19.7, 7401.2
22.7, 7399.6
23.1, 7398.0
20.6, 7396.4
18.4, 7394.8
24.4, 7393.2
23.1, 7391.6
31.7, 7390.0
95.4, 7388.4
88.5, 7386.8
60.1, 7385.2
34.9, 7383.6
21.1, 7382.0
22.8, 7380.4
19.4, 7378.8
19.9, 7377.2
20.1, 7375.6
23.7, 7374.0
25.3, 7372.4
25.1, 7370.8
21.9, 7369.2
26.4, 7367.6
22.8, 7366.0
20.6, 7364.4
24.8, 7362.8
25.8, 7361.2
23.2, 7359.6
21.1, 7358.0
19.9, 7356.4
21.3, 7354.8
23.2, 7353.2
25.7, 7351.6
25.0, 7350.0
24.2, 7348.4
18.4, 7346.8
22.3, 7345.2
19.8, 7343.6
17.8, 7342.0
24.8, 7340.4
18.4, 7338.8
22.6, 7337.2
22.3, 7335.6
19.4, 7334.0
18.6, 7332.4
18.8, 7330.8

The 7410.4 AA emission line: [N II] 6583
